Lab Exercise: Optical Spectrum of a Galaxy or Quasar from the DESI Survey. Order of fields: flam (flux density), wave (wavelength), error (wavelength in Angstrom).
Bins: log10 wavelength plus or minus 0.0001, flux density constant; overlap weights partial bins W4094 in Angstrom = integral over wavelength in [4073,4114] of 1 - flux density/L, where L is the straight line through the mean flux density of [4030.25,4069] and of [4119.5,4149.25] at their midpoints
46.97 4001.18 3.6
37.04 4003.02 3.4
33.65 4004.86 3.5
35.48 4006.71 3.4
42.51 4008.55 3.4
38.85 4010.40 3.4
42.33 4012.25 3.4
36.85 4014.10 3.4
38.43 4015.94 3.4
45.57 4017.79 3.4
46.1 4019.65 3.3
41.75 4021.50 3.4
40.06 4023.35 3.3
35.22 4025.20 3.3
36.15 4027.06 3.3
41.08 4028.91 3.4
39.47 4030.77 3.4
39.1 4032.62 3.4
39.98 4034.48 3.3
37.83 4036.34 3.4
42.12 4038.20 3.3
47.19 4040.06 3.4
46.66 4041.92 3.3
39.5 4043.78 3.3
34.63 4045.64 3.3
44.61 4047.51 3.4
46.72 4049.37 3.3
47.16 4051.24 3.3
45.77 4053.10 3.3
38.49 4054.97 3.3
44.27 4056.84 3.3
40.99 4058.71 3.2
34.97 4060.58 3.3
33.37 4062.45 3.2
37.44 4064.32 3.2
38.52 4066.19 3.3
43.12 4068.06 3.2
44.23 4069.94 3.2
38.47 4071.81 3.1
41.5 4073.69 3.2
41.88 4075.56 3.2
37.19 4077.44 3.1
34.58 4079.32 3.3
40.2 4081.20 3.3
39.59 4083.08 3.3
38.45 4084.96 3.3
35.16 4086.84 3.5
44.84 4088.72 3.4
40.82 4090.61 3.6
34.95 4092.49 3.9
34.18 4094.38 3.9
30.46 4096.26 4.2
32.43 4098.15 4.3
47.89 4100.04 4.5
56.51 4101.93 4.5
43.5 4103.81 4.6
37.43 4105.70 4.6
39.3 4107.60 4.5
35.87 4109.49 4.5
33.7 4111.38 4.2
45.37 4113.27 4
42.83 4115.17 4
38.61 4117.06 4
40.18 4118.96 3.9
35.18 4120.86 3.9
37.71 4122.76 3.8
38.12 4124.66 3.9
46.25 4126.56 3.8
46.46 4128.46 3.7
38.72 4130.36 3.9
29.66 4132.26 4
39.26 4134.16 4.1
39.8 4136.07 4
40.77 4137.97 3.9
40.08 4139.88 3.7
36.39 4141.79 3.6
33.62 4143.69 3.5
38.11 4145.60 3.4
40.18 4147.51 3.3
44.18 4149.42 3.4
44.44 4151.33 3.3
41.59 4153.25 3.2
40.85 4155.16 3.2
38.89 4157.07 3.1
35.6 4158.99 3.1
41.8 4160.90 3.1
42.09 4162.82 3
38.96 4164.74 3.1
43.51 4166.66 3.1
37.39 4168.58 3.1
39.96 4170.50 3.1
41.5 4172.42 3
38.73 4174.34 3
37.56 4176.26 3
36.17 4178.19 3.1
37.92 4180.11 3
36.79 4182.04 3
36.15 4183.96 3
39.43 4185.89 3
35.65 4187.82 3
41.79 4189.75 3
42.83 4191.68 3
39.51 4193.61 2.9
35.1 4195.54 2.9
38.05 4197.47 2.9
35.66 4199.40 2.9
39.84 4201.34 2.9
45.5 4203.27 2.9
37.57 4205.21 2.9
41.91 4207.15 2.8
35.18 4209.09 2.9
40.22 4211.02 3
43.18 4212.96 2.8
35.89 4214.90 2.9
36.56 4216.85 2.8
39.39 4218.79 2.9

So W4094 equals 0.6 Angstrom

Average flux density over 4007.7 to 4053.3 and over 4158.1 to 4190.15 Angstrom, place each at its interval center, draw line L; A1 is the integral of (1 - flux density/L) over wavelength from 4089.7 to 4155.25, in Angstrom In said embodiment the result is 0.3 Angstrom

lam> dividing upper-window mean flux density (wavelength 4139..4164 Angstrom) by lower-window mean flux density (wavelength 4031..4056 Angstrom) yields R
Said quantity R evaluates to 0.94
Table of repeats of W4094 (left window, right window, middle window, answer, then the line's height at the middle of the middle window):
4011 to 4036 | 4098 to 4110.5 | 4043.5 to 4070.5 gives 0.09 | 41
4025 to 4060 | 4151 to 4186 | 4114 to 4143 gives 0.50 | 40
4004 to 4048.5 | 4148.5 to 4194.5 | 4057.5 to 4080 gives 0.62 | 40.1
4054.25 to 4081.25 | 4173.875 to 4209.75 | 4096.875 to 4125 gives -0.89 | 39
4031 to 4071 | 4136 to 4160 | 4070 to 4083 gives 0.46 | 40.8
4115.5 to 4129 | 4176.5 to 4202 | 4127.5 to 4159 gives 0.10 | 39.6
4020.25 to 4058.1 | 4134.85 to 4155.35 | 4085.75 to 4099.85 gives 1.36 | 40.7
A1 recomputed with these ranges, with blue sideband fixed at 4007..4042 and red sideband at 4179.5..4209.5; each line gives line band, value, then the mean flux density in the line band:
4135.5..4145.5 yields 0.3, 38.1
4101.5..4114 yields -0.4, 41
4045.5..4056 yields -0.8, 43.5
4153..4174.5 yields -0.5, 40.1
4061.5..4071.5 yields 0.2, 39.3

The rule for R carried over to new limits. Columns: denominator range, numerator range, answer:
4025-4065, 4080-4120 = 0.97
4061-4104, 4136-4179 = 1.01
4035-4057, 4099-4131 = 0.97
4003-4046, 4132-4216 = 0.98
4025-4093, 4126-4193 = 0.98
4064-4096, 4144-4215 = 1.01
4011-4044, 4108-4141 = 0.96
